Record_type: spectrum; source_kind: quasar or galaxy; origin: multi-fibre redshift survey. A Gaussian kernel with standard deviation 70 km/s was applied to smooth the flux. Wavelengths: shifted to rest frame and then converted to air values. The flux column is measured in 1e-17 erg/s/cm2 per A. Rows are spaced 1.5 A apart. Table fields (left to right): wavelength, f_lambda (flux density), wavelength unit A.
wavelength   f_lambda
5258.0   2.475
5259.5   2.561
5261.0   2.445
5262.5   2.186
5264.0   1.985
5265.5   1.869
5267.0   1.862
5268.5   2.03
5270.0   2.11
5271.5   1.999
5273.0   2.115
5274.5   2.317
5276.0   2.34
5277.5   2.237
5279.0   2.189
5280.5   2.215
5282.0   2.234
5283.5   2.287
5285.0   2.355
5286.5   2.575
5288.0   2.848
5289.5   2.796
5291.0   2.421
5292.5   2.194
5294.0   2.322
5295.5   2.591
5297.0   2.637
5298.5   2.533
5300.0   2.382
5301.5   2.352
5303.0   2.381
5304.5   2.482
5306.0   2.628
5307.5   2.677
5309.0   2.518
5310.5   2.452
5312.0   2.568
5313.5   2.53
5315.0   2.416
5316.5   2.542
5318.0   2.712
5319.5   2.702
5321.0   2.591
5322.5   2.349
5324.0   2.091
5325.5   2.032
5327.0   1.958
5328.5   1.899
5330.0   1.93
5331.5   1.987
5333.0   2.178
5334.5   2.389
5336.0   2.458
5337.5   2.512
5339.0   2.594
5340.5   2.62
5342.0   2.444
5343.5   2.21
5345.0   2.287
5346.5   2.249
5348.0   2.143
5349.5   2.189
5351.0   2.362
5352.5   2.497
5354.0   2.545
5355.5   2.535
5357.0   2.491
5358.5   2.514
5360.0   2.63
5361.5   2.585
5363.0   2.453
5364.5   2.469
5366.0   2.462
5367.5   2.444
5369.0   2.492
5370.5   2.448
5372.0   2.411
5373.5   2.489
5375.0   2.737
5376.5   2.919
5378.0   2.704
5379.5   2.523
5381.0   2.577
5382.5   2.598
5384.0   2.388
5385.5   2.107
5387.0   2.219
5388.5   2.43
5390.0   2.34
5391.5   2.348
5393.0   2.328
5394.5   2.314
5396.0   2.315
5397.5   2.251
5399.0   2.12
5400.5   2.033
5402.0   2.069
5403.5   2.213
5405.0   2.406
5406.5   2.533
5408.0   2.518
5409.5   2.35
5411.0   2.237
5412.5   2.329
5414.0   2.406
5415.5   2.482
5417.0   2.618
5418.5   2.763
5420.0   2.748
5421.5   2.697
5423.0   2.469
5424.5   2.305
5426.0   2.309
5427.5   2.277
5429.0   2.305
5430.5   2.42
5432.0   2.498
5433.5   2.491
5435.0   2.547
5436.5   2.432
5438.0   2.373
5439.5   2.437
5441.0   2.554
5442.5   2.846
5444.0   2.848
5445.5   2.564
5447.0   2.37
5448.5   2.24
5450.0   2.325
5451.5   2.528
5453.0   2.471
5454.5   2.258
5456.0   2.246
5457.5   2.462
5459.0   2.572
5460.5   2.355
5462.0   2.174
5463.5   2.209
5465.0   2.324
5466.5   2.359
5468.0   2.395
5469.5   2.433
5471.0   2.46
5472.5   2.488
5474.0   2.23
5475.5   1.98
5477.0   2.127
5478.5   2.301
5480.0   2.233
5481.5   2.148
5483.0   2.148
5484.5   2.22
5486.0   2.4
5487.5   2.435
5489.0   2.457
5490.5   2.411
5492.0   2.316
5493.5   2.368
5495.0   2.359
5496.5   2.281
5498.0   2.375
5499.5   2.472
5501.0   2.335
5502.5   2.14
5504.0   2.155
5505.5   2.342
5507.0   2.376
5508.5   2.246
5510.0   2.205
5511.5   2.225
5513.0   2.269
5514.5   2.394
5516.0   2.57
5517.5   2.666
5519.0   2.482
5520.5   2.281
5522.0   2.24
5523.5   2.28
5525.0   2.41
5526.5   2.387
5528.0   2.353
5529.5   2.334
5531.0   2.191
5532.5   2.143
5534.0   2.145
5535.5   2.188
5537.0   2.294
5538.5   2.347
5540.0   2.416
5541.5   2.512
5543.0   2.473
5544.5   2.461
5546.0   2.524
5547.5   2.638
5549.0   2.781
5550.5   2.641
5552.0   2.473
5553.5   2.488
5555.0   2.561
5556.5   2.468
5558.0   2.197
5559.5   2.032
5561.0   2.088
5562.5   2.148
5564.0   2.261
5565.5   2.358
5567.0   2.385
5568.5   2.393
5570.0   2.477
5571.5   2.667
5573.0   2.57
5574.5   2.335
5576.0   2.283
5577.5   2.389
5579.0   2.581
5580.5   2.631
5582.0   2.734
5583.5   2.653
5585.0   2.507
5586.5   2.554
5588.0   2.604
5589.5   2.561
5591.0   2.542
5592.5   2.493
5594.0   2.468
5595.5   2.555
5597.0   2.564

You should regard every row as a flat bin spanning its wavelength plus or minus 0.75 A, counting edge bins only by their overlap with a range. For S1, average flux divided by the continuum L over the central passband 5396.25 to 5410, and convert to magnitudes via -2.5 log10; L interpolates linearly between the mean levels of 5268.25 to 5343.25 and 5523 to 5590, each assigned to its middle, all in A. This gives 0.054 mag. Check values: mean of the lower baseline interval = 2.38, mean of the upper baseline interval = 2.42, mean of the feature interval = 2.28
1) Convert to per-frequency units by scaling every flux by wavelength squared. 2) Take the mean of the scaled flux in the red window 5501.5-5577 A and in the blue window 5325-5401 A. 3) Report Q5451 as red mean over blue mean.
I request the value 1.06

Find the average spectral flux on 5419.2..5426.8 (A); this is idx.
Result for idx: 2.51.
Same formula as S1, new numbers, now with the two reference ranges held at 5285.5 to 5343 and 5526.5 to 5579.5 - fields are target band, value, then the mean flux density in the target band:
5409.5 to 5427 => -0.03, 2.48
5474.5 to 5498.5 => 0.05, 2.28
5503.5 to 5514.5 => 0.06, 2.27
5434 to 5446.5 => -0.07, 2.57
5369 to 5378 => -0.08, 2.6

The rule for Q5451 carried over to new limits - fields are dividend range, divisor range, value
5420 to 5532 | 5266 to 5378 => 1.05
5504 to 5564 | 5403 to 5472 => 1.00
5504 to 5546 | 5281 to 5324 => 1.02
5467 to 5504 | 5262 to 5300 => 1.09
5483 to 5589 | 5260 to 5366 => 1.10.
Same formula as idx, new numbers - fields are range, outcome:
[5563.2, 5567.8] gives 2.33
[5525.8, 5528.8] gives 2.37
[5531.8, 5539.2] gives 2.22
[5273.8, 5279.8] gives 2.27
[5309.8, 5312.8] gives 2.51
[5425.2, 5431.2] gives 2.33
